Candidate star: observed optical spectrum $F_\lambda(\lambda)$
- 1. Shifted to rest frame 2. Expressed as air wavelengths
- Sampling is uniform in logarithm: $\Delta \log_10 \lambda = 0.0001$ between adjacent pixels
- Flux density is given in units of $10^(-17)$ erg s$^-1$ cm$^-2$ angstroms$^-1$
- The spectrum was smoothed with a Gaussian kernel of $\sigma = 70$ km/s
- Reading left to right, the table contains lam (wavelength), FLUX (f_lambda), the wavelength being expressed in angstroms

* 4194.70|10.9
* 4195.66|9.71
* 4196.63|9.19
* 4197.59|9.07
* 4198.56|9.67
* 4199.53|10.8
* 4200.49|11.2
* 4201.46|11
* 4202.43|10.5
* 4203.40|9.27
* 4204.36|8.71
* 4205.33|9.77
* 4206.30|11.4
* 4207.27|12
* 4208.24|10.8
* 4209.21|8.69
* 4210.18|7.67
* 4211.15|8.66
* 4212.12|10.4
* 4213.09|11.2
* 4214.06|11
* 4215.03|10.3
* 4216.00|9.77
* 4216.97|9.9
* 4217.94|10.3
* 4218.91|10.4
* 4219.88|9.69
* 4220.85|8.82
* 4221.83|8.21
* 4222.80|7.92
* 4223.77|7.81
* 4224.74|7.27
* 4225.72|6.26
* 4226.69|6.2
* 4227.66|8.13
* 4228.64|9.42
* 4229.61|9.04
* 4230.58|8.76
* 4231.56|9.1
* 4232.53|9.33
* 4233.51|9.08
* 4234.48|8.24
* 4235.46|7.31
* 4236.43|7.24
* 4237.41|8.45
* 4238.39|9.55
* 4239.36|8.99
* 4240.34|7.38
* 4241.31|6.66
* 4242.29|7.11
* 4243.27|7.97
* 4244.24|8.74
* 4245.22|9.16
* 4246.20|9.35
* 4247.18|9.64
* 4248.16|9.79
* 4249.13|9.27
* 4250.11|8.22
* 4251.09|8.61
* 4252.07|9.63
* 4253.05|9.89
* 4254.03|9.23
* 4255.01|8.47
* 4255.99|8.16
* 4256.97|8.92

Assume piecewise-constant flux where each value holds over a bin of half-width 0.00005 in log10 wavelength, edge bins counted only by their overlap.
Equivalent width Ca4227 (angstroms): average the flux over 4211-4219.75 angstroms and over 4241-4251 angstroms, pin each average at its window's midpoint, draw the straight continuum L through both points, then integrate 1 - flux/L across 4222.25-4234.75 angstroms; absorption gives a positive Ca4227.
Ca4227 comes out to 1.8 angstroms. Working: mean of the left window 10.3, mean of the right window 8.62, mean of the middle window 8.2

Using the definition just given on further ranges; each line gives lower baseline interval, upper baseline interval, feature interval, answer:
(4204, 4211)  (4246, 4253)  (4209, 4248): 3.3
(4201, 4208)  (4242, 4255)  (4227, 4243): 1.8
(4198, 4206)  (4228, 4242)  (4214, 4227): 0.6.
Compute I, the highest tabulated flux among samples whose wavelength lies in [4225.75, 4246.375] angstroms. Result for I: 9.55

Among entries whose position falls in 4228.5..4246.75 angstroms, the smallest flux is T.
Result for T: 6.66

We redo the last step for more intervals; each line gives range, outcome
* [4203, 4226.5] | 6.26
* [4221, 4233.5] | 6.2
